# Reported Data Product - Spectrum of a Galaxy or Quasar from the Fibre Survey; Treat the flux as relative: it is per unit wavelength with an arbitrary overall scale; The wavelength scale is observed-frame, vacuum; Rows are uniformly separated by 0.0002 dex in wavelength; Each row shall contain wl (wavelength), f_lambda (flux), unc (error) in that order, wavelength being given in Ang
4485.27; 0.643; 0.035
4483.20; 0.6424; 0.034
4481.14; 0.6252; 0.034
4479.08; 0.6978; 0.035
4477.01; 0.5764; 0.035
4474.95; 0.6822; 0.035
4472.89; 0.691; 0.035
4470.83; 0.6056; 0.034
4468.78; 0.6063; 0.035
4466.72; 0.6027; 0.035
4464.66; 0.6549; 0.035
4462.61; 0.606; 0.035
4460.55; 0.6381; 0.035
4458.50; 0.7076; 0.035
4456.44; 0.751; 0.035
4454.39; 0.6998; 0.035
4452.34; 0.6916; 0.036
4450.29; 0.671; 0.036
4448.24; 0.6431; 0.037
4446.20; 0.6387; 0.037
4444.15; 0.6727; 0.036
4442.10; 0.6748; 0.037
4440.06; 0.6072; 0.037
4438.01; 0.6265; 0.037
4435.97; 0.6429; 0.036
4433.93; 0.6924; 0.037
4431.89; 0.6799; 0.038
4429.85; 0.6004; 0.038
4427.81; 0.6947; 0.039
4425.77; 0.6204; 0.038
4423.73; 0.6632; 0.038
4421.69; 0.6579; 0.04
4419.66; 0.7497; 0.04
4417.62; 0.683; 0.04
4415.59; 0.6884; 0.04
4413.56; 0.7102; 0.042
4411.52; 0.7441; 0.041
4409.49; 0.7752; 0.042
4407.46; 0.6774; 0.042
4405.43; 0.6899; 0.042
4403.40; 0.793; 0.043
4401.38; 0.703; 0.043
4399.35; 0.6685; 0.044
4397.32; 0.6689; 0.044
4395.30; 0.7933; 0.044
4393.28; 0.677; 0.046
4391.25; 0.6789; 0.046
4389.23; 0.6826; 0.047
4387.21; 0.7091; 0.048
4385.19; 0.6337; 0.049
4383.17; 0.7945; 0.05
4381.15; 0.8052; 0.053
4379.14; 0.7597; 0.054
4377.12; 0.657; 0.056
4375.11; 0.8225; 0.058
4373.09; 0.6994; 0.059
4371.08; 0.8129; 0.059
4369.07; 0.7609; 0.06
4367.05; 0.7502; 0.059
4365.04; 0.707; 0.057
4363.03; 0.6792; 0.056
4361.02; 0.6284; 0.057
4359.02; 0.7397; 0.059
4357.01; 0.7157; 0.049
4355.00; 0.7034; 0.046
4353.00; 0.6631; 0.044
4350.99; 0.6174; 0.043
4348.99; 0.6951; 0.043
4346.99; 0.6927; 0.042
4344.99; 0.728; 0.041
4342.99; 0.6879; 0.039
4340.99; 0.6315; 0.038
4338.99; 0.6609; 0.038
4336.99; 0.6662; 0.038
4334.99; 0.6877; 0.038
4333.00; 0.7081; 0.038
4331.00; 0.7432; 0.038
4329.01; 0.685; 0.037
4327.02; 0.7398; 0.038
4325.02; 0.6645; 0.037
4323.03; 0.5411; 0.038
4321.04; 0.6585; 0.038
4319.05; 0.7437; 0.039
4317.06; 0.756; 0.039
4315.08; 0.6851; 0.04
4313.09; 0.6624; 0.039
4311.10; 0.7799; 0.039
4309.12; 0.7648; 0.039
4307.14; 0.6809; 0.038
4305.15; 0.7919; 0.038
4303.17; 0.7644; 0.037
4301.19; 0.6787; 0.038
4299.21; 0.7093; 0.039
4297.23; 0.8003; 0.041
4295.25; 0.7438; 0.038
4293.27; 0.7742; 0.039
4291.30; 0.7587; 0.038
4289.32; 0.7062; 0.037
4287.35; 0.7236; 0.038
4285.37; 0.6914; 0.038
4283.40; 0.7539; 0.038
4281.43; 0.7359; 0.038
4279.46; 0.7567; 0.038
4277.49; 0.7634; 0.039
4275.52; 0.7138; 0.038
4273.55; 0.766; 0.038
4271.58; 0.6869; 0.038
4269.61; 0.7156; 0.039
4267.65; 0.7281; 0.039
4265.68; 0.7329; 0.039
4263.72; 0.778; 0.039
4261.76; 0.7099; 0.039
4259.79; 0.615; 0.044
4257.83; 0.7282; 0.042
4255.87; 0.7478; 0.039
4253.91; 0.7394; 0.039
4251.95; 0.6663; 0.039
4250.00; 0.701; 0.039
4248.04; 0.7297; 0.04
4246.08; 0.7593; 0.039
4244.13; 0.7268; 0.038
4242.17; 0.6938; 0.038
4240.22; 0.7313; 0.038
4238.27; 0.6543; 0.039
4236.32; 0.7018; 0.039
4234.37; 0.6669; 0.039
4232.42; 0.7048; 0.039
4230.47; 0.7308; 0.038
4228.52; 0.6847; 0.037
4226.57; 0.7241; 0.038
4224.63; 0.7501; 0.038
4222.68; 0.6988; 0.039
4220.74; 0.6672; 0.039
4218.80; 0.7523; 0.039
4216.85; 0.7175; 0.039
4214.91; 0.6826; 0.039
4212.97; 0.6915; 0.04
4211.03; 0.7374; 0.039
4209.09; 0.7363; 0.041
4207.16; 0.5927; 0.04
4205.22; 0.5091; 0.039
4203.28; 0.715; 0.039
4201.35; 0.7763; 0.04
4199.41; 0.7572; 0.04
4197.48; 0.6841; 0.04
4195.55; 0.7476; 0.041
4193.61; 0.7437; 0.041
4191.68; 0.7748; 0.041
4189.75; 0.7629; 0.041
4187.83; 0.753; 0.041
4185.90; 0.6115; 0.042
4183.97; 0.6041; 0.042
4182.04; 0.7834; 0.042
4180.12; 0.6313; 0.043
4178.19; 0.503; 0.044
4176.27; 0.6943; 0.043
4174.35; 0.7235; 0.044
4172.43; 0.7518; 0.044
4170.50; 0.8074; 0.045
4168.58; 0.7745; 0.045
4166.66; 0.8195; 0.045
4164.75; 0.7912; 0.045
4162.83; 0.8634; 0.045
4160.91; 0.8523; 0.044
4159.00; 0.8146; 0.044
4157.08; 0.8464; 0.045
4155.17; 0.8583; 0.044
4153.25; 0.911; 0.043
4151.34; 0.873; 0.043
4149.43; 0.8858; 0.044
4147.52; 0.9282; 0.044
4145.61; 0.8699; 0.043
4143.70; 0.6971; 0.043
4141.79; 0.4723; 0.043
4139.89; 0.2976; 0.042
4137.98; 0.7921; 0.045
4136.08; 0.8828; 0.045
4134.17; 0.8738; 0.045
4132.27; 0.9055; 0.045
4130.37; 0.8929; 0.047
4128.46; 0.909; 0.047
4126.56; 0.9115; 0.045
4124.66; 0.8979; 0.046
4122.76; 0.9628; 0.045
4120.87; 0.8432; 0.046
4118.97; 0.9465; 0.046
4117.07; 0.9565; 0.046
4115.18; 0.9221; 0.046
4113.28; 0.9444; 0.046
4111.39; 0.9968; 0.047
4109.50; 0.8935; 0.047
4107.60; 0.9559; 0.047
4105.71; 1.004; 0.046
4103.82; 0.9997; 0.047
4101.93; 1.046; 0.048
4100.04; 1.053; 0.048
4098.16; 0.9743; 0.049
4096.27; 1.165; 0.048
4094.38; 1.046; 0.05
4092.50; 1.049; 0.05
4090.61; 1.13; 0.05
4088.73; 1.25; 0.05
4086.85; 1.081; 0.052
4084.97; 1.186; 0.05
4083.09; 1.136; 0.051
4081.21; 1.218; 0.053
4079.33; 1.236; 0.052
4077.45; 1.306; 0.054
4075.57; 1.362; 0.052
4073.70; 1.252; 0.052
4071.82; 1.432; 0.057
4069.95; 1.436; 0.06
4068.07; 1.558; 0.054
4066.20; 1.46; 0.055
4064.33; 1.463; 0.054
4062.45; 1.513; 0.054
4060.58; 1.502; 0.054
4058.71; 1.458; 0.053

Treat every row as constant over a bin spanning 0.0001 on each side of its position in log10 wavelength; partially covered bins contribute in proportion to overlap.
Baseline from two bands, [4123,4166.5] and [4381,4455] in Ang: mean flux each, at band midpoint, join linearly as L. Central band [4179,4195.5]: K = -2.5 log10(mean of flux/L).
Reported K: 0.13 mag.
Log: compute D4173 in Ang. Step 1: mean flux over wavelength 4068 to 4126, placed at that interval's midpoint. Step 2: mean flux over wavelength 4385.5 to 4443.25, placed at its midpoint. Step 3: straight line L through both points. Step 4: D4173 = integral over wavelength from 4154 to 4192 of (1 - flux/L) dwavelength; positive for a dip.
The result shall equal 9.4 Ang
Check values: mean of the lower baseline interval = 1.1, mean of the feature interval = 0.751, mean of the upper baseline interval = 0.687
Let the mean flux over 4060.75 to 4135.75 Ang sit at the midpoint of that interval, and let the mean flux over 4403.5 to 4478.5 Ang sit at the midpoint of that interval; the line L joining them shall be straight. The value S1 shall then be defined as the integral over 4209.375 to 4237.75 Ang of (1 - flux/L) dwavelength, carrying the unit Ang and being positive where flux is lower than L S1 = 7.2 Ang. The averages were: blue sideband 1.11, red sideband 0.669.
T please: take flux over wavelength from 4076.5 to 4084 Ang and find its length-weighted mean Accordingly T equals 1.22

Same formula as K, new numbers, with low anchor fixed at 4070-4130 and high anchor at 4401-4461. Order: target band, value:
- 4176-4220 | 0.35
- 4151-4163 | 0.17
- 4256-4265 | 0.23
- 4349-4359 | 0.13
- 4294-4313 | 0.12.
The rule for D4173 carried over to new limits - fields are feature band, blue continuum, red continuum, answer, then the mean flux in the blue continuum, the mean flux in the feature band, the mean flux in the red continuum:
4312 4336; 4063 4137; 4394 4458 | 3.6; 1.09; 0.69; 0.686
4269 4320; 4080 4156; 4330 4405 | 2.7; 0.941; 0.735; 0.709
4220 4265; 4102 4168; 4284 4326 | 3.6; 0.863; 0.71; 0.718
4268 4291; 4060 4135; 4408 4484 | 3.9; 1.11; 0.729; 0.665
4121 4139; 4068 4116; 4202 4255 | 2.2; 1.13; 0.888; 0.699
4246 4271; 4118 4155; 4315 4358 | 0.8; 0.83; 0.717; 0.685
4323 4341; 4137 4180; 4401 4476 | 0.6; 0.762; 0.682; 0.674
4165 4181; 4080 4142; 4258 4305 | 3.0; 0.964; 0.717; 0.732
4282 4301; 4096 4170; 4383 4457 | 0.8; 0.876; 0.738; 0.686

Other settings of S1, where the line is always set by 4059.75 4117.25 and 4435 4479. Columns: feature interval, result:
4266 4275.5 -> 2.0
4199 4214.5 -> 5.0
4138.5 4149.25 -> 4.1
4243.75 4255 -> 2.7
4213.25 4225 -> 3.4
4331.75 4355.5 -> 4.0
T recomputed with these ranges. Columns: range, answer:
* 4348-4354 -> 0.658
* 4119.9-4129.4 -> 0.905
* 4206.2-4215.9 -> 0.689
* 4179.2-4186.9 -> 0.658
